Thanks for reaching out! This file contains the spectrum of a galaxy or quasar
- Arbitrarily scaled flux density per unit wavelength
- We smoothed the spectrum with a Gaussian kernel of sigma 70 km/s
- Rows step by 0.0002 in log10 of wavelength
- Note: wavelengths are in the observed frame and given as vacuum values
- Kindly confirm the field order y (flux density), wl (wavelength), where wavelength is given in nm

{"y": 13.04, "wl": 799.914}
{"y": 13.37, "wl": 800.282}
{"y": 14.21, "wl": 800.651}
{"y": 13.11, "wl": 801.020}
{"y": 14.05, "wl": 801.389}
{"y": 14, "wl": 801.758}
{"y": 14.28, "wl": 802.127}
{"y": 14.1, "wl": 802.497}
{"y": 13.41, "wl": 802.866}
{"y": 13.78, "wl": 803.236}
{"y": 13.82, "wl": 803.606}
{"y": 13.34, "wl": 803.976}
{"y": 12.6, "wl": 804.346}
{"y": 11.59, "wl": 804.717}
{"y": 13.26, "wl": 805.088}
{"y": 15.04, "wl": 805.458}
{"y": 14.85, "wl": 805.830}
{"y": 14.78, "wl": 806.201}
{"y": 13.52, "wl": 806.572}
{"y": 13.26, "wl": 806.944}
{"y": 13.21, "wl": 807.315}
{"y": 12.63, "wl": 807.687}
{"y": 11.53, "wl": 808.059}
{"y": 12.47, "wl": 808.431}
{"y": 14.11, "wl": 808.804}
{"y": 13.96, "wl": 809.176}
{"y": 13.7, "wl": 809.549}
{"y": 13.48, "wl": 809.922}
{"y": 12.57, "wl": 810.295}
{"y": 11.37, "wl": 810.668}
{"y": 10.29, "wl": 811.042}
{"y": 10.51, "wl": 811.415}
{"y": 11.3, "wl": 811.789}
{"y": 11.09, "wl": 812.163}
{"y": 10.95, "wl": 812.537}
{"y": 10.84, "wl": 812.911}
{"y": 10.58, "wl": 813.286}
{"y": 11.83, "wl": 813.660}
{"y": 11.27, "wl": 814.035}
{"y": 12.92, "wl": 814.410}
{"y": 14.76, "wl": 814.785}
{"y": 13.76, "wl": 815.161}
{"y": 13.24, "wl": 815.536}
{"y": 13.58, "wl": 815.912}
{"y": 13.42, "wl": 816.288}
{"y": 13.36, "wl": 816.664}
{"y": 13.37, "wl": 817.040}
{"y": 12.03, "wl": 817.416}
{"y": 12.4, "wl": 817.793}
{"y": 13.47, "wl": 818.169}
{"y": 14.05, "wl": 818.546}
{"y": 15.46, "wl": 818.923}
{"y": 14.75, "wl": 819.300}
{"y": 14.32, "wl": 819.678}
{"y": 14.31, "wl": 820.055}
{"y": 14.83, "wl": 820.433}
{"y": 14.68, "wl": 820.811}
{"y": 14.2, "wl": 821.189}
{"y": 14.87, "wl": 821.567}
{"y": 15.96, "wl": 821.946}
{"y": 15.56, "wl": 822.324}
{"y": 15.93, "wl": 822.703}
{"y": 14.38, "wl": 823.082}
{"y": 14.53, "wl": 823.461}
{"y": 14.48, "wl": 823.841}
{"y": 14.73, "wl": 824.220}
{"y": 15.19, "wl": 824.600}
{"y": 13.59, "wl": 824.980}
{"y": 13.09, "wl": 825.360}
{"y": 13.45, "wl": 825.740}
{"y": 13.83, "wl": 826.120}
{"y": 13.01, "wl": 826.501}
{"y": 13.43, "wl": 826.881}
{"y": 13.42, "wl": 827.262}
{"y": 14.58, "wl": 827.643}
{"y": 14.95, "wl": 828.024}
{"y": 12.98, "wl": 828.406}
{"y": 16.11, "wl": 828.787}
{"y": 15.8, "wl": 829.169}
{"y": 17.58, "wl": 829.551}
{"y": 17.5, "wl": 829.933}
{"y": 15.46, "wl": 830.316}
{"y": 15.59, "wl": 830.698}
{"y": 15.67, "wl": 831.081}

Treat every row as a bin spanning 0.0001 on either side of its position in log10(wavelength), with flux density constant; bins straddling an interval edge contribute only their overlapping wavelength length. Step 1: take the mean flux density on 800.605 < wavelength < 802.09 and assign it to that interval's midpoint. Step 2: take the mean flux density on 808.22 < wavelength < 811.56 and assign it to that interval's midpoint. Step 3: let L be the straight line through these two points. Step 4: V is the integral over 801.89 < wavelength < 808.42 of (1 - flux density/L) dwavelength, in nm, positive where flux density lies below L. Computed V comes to -0.09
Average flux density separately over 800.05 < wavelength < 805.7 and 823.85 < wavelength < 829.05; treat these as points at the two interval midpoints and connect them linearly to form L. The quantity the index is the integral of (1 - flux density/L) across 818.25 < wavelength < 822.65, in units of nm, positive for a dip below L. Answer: -0.27 nm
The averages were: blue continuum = 13.6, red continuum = 14.1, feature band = 14.8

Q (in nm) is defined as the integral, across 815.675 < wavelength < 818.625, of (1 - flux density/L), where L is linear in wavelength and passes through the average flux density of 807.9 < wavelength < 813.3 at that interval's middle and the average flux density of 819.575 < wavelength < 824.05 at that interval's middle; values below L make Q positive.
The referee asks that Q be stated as 0.10 nm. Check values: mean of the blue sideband 12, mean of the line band 13.2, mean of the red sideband 14.8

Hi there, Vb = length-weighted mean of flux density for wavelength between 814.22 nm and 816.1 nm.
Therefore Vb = 13.6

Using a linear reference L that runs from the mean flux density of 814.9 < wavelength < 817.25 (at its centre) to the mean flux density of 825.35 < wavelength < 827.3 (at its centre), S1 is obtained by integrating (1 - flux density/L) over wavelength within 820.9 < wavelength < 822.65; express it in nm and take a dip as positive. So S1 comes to -0.23 nm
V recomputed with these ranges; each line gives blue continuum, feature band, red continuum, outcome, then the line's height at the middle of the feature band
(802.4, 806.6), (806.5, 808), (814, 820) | 0.07 nm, 13.7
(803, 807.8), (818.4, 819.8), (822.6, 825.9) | -0.06 nm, 14.1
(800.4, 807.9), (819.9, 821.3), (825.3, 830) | -0.02 nm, 14.3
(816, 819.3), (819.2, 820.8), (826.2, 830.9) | -0.08 nm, 13.8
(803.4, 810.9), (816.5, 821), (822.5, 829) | -0.02 nm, 13.9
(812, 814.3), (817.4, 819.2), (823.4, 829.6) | -0.19 nm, 12.4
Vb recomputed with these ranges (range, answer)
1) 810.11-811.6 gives 11.2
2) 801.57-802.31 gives 14.1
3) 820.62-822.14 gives 14.9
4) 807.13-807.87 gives 12.9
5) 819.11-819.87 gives 14.5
